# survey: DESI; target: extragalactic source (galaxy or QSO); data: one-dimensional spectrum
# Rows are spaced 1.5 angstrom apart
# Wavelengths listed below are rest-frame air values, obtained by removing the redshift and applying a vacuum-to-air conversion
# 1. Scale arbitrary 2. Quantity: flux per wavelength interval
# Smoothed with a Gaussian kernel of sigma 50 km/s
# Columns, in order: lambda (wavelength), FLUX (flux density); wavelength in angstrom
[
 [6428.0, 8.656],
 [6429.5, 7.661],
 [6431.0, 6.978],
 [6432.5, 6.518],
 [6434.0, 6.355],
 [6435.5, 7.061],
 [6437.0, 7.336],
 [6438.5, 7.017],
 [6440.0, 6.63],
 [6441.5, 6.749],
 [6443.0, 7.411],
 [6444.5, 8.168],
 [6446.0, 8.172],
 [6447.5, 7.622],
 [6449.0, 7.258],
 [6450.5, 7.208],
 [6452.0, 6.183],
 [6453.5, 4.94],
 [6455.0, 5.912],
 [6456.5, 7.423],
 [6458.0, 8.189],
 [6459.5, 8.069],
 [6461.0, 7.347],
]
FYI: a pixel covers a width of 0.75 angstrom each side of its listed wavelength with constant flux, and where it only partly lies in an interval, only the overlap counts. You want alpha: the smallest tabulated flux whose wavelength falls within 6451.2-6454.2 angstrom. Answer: 4.94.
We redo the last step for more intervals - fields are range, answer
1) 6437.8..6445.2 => 6.63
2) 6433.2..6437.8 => 6.355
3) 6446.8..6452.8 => 6.183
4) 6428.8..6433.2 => 6.518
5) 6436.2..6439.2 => 7.017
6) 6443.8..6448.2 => 7.622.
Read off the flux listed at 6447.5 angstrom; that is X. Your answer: 7.622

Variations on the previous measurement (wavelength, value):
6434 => 6.355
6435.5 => 7.061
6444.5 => 8.168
